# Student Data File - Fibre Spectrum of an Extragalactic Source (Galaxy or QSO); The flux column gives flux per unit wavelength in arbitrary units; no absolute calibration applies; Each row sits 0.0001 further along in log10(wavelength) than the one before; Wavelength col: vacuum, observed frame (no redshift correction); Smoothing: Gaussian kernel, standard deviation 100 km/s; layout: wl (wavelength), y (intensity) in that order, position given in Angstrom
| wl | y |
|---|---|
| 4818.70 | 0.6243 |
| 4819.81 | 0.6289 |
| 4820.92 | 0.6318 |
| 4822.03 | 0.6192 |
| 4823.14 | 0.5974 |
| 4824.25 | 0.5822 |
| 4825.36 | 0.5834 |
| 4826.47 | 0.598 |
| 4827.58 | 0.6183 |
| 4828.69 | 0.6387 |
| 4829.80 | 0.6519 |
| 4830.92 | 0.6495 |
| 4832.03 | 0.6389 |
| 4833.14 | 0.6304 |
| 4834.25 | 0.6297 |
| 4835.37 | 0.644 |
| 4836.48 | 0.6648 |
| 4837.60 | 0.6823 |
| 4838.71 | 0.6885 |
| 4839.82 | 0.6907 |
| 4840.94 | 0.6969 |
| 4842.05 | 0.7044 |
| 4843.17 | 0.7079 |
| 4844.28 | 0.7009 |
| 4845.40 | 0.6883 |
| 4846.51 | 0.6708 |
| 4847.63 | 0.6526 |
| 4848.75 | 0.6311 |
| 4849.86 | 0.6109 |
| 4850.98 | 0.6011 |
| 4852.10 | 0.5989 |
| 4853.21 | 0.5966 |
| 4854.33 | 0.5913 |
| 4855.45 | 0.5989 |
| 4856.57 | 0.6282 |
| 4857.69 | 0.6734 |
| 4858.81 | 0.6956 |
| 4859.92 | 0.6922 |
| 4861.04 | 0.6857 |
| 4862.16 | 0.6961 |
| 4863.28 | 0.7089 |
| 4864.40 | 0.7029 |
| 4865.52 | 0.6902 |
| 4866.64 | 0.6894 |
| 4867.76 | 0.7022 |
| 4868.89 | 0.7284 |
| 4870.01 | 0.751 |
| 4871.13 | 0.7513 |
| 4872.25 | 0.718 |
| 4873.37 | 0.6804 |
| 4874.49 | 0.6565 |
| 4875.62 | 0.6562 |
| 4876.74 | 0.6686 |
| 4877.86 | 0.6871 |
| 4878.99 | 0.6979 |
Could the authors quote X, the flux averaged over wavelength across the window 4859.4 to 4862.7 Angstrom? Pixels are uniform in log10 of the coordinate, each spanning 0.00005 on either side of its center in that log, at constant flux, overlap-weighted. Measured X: 0.691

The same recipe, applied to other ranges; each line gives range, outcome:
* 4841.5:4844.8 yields 0.705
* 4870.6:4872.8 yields 0.735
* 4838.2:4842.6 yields 0.696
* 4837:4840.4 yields 0.686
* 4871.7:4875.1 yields 0.684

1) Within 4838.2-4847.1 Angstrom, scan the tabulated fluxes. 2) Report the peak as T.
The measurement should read 0.7079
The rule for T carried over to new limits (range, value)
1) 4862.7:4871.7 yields 0.7513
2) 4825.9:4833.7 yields 0.6519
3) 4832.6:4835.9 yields 0.644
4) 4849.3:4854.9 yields 0.6109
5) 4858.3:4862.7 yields 0.6961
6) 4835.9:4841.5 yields 0.6969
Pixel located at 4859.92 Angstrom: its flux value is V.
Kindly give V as 0.6922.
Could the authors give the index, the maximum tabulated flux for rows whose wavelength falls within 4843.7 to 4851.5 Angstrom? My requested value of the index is 0.7009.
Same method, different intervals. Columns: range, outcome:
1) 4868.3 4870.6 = 0.751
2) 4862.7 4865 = 0.7089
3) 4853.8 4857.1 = 0.6282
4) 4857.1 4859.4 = 0.6956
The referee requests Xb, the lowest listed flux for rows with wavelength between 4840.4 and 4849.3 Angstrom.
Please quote 0.6311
